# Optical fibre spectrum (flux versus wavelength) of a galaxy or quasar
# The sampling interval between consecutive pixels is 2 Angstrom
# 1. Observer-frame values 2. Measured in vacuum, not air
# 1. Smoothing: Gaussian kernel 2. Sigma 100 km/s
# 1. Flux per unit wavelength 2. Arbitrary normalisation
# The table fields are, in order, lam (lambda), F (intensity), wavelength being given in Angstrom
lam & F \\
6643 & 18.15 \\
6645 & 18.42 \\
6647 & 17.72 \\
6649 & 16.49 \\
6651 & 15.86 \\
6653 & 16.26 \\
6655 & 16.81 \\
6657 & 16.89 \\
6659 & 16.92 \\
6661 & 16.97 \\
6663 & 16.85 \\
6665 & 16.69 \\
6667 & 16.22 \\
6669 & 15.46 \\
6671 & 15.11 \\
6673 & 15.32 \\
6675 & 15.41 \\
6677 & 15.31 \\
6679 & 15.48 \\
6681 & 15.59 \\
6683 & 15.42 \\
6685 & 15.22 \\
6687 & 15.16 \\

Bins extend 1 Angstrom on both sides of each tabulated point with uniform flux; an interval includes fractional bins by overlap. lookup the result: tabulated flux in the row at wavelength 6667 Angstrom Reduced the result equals 16.22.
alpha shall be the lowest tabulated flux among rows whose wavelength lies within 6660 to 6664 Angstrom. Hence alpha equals 16.85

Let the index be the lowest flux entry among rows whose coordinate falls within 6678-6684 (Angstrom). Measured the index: 15.42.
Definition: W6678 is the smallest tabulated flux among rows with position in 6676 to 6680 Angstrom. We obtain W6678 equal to 15.31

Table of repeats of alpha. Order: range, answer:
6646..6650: 16.49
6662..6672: 15.11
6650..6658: 15.86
